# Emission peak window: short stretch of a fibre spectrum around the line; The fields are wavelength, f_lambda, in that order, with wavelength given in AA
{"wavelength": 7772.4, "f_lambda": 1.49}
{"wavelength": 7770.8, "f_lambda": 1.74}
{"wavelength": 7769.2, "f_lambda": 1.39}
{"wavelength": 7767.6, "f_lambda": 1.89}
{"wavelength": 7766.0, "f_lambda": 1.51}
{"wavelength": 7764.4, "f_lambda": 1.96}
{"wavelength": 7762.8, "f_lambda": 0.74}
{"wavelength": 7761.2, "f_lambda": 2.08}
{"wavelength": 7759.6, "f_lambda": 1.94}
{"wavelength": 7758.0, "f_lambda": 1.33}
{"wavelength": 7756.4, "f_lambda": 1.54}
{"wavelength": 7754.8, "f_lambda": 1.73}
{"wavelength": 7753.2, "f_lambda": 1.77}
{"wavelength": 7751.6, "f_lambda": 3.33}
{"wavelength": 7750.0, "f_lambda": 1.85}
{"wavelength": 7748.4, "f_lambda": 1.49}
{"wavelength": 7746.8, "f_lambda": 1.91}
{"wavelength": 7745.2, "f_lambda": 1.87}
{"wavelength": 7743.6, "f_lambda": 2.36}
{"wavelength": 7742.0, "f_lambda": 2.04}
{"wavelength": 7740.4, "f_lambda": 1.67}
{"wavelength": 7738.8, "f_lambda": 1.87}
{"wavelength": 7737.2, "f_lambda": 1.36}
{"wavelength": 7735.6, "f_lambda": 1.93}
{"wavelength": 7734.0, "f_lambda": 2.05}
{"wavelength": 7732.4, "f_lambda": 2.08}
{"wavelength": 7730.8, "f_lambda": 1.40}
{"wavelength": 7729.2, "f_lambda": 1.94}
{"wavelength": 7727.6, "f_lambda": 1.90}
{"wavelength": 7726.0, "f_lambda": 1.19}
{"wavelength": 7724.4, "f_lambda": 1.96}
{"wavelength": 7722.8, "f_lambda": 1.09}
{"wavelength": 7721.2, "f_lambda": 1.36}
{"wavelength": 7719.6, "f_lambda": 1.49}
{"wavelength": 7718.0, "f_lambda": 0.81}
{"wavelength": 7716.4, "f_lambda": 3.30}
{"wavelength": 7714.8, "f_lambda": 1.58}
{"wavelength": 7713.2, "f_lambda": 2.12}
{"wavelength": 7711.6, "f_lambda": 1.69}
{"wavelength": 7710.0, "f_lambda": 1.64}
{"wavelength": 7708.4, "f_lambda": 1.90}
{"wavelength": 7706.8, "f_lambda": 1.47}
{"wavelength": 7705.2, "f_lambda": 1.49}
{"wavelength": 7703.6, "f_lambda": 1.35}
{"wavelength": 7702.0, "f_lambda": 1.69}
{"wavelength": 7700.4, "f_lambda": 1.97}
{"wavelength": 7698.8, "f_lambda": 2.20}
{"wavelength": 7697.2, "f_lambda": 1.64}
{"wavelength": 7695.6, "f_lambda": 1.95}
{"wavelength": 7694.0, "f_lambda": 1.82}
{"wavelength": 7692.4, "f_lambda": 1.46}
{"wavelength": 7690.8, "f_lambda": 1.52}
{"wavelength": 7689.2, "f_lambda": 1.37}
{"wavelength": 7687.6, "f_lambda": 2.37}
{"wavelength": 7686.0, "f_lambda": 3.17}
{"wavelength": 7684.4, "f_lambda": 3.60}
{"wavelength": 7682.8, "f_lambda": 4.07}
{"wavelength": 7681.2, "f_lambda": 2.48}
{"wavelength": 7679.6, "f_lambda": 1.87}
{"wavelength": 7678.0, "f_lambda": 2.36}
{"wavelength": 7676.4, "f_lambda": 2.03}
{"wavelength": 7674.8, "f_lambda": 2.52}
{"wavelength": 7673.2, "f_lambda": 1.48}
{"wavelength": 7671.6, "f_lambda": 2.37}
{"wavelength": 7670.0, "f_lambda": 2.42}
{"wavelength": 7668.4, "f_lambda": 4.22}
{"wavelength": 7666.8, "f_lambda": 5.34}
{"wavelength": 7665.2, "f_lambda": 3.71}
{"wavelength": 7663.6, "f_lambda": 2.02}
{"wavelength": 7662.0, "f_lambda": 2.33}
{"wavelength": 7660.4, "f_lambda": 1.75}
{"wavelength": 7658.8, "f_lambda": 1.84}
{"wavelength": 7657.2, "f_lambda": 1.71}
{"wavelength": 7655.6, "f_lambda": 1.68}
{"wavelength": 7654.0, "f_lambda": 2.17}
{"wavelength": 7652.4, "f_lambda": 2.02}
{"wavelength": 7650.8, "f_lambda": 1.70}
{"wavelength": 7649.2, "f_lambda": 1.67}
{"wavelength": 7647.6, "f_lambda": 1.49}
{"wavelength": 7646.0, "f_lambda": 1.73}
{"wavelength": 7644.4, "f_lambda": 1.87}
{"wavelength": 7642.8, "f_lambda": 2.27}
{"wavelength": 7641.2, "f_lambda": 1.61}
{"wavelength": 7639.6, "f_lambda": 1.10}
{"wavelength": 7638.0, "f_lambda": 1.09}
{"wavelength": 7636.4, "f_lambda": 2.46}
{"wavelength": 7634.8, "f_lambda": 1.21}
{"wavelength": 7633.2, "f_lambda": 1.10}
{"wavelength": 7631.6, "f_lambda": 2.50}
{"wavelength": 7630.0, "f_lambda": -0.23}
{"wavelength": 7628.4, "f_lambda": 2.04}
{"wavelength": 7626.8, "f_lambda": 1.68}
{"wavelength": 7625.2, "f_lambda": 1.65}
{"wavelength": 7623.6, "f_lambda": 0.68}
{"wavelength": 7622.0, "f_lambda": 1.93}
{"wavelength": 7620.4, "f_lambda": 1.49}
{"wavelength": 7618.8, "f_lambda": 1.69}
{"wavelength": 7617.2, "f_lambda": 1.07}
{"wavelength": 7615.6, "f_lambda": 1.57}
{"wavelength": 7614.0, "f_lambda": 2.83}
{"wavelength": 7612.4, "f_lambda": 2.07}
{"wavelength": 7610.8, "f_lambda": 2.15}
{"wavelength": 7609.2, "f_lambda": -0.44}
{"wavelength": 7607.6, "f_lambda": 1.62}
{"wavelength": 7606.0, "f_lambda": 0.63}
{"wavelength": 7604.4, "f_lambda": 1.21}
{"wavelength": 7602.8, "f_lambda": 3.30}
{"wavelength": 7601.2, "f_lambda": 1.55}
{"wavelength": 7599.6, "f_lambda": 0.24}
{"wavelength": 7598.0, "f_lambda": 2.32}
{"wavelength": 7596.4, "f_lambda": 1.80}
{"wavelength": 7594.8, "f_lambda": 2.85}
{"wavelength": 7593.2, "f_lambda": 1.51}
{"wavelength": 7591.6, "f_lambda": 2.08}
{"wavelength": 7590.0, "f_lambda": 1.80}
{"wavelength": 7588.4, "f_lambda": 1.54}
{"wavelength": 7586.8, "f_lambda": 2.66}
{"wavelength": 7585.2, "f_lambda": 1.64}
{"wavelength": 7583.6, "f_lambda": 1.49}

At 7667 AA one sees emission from [S II] 6716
